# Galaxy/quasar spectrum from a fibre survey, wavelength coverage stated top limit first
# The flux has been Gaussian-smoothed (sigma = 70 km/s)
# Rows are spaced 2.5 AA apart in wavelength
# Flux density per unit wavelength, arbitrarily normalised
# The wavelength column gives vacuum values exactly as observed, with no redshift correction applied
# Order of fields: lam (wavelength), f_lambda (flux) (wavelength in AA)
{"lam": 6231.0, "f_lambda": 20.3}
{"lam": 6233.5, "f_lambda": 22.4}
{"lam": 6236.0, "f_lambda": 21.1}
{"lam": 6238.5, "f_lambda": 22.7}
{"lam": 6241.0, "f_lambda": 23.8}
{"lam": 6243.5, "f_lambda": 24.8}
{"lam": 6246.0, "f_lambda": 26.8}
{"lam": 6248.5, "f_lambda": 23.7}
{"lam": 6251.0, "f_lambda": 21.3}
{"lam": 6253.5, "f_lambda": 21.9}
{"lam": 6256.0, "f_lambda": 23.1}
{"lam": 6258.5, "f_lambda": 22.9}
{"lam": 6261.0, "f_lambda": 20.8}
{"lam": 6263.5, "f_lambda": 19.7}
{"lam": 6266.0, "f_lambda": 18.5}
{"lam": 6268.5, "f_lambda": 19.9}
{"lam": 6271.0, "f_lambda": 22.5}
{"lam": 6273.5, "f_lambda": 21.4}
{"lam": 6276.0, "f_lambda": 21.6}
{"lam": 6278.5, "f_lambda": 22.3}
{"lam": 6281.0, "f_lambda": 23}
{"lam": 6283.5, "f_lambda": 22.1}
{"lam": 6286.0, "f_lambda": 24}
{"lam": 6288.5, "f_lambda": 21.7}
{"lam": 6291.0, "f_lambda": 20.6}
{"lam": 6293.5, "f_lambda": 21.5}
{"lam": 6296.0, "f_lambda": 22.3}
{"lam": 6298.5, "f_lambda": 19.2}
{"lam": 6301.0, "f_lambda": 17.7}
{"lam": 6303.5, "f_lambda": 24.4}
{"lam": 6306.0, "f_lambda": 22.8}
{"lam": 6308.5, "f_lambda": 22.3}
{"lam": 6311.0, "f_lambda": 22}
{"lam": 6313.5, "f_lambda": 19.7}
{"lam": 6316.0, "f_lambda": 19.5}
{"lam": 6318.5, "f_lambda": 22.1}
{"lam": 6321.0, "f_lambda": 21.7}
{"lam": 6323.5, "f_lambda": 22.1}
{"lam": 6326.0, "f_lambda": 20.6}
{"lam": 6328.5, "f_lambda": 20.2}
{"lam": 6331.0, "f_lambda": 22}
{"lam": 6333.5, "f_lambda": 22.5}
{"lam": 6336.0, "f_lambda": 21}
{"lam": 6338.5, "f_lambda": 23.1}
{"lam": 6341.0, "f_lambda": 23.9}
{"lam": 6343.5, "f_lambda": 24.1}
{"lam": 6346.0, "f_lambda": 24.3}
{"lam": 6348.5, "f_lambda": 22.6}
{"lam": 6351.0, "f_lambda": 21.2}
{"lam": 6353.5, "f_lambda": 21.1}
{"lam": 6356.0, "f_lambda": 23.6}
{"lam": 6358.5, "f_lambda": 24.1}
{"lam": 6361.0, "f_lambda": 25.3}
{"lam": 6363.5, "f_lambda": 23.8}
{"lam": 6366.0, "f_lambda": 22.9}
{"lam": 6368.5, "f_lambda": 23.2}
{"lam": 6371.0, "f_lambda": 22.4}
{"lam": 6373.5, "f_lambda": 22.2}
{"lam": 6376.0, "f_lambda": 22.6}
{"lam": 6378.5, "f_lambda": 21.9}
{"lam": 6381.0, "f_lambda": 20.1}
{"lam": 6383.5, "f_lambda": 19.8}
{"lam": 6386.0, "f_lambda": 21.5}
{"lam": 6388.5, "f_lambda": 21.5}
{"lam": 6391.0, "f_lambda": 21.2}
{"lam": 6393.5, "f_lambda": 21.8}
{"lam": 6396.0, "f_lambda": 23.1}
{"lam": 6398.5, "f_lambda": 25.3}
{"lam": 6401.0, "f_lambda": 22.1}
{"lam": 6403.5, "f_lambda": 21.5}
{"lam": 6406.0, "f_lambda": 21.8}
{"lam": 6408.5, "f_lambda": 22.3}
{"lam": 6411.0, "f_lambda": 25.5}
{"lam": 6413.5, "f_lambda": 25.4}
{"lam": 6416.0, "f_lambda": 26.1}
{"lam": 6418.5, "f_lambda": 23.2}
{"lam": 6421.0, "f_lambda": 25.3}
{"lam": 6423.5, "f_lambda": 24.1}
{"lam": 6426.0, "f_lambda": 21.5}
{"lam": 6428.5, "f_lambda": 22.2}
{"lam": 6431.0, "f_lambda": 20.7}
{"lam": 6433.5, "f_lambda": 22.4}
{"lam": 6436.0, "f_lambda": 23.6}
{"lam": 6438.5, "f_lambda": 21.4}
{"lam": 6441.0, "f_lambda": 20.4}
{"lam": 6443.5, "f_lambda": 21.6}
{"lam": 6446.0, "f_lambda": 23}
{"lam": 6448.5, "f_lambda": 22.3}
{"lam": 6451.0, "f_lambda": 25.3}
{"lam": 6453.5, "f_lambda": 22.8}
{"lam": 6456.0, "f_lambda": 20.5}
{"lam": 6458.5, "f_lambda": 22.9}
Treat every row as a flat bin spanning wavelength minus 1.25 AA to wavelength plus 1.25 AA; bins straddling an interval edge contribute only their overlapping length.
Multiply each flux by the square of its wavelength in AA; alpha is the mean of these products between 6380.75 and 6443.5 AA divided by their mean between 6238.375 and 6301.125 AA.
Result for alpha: 1.1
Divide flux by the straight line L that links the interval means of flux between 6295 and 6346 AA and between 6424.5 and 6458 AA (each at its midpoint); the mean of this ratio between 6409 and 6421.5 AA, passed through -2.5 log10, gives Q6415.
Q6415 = -0.13 mag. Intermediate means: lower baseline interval 21.7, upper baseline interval 22.2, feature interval 24.9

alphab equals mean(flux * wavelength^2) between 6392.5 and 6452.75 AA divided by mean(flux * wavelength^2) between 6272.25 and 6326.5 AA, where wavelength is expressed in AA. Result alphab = 1.11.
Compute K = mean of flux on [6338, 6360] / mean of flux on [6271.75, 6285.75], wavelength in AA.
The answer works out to 1.04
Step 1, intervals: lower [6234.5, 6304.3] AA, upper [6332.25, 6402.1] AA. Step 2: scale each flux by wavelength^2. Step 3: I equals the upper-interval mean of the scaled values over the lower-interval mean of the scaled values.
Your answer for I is 1.1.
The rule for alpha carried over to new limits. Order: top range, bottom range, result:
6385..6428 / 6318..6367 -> 1.04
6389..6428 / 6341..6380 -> 1.03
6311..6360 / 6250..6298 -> 1.04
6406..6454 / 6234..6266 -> 1.08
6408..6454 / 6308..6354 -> 1.09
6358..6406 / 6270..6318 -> 1.07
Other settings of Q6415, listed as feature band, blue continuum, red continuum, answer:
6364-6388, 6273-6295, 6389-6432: 0.045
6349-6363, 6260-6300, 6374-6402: -0.065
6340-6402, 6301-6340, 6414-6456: -0.023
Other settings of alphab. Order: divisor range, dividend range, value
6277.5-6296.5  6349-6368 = 1.07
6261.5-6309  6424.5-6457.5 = 1.09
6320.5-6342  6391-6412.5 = 1.07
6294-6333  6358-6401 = 1.08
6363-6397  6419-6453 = 1.05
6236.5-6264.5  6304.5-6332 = 0.96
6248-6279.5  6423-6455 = 1.10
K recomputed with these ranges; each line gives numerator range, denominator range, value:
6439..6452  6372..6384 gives 1.04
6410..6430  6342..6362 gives 1.04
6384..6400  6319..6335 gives 1.03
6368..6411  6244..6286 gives 1.00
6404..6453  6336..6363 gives 0.99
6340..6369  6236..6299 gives 1.06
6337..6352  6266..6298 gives 1.07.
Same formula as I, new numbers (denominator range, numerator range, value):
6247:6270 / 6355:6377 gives 1.13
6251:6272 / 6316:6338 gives 1.04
